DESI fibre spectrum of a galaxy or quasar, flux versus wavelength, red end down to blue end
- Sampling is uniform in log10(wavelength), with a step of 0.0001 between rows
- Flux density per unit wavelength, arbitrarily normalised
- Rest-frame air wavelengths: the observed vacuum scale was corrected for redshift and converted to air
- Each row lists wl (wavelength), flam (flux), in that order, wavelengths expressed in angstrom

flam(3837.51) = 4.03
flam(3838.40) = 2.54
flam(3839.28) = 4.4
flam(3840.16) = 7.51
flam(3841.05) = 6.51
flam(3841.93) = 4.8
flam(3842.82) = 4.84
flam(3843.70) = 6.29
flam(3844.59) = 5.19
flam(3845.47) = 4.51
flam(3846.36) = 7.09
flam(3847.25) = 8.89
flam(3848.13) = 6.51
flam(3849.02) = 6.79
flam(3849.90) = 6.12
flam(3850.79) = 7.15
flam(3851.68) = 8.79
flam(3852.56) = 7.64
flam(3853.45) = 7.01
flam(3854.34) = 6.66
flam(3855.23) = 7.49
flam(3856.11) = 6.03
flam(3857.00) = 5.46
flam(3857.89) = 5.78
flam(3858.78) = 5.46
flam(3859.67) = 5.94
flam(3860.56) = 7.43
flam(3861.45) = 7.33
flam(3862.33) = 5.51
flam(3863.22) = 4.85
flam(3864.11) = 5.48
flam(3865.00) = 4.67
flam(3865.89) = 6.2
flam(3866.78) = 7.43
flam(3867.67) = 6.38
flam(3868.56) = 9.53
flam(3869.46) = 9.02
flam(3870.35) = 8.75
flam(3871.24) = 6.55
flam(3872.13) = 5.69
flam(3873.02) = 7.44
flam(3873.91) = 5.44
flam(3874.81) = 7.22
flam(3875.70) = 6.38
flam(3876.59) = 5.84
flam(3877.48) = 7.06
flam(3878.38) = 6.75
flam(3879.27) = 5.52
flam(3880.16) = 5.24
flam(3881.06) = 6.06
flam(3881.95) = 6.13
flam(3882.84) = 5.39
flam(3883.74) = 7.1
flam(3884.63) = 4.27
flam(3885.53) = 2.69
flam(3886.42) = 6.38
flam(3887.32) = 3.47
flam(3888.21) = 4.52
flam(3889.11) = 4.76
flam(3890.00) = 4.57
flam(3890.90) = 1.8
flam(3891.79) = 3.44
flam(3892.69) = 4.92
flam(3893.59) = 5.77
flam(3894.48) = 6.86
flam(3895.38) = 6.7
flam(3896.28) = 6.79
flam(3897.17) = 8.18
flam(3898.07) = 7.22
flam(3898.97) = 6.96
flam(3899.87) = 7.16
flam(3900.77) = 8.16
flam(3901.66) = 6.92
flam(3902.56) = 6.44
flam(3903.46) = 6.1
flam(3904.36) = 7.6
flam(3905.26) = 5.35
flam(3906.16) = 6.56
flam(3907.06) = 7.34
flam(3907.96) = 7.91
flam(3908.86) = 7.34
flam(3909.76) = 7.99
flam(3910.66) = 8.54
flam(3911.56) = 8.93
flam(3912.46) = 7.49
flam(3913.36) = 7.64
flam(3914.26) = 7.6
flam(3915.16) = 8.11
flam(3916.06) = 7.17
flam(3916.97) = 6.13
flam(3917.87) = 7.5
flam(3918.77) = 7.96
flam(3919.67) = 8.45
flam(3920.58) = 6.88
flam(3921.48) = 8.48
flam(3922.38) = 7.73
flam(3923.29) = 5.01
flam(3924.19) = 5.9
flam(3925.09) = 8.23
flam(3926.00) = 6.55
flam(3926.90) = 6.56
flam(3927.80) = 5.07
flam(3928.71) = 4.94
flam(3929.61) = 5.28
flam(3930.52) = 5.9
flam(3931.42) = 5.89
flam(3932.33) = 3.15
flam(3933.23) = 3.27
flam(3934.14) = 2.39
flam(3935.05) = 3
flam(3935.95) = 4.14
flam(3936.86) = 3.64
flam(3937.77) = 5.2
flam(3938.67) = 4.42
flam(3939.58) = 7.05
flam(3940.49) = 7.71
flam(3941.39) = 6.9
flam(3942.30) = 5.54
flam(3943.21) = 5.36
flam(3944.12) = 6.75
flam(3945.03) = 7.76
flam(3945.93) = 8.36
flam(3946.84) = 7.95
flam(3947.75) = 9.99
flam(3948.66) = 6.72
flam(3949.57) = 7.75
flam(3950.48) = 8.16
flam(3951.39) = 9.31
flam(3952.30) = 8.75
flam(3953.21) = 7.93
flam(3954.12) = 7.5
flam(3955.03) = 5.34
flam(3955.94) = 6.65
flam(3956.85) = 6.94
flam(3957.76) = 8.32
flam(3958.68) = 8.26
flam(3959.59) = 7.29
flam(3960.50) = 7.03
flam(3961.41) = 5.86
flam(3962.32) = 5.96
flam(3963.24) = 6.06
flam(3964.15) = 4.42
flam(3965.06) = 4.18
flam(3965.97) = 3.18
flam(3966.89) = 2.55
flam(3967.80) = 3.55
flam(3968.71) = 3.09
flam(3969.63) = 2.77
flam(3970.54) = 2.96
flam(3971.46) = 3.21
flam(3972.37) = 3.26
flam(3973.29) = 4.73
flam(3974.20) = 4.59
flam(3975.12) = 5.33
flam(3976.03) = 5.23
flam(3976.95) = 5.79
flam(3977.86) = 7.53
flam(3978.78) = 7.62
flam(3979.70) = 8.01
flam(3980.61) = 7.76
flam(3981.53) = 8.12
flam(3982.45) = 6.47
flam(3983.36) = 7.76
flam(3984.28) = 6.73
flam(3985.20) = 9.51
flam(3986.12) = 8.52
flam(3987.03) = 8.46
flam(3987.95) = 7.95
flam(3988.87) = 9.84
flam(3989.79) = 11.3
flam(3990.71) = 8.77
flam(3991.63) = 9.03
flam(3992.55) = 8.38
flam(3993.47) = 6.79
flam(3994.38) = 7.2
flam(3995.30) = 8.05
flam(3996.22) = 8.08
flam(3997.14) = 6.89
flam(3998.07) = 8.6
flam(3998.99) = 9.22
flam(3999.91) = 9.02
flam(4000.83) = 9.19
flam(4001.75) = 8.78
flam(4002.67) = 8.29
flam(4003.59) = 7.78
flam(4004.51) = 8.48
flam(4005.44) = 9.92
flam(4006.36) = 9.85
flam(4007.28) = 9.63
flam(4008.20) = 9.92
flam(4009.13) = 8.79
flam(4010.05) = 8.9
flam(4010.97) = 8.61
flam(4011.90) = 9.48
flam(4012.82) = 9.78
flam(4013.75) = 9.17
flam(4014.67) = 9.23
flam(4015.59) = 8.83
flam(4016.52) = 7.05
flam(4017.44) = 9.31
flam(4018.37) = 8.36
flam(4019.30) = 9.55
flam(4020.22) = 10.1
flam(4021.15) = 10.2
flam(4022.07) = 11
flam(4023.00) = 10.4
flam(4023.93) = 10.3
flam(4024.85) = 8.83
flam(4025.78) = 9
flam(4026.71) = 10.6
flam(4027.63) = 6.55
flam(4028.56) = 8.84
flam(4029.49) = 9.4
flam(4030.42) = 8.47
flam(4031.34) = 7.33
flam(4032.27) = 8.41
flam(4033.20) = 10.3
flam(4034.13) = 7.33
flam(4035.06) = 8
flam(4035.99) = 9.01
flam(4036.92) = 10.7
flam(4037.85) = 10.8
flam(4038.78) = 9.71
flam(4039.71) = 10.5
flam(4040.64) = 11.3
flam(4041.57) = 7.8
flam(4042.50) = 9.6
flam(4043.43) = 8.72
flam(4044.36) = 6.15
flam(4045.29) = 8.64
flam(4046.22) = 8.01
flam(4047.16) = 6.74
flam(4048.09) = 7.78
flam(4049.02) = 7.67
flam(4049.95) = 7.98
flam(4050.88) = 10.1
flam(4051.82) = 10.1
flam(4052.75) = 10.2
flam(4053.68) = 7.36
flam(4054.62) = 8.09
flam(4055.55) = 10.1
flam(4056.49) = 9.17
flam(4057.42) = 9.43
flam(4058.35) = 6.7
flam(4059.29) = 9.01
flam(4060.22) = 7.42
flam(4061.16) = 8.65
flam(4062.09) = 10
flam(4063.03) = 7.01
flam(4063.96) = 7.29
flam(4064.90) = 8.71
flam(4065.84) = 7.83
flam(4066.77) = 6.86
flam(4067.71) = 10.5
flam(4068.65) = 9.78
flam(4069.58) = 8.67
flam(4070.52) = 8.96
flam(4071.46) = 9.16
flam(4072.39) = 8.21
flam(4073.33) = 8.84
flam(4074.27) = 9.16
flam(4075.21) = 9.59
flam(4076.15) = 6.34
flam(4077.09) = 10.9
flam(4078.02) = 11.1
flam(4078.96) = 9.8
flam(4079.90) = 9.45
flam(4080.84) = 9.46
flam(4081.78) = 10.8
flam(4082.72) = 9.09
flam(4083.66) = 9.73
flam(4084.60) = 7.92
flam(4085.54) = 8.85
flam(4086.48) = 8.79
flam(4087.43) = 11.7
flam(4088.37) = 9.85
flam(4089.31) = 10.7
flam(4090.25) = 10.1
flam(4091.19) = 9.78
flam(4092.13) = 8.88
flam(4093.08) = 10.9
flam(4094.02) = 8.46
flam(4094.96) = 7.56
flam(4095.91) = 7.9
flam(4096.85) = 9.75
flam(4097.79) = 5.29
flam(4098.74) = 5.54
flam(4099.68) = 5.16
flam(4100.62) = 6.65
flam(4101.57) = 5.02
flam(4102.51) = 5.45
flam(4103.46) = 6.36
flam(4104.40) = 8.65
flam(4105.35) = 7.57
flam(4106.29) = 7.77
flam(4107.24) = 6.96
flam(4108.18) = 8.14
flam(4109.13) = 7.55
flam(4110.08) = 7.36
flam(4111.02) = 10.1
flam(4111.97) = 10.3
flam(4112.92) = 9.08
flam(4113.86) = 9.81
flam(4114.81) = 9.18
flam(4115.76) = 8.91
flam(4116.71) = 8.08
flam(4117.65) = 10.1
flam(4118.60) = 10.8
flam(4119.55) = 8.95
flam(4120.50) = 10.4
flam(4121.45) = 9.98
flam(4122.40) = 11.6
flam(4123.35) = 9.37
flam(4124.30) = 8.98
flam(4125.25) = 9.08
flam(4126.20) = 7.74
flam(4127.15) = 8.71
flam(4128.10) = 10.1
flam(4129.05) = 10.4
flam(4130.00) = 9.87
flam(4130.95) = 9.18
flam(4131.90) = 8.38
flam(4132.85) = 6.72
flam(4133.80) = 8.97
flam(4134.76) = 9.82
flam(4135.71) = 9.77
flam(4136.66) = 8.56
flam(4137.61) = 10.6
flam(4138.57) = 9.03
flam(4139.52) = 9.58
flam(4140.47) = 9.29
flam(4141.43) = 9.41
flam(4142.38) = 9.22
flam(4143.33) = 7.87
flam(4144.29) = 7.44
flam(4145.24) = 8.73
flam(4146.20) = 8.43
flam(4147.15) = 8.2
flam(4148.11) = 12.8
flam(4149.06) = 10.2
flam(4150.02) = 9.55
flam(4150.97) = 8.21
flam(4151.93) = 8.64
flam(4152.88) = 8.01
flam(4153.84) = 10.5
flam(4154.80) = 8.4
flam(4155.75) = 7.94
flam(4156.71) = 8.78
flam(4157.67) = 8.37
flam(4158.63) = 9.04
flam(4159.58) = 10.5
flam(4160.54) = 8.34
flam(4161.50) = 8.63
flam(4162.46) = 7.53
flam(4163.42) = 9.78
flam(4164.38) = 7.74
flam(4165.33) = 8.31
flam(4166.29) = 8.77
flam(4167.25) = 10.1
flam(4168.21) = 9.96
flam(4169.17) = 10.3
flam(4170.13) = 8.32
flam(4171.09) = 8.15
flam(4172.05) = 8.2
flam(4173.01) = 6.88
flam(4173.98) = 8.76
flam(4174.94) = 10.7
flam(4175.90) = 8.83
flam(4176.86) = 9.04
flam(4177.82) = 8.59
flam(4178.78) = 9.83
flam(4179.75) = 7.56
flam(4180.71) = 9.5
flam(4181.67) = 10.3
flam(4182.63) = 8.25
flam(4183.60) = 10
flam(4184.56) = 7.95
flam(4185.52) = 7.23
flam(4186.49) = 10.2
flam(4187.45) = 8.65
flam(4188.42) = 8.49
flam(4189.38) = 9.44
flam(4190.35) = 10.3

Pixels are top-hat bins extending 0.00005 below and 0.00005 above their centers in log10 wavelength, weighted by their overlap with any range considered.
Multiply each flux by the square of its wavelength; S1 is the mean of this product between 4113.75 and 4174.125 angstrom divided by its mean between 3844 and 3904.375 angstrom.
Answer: 1.7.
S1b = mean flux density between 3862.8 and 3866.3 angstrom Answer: 5.29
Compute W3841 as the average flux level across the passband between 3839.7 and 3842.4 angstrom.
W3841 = 6.24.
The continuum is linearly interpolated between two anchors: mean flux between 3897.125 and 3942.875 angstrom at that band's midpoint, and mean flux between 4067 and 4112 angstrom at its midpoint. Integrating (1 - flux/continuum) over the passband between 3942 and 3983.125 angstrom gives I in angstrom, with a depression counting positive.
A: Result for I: 4.5 angstrom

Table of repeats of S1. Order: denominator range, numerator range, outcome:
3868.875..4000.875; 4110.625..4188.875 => 1.55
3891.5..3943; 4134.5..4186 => 1.58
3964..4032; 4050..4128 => 1.18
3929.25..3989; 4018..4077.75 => 1.51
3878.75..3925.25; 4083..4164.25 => 1.52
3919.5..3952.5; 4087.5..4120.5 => 1.45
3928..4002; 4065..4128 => 1.43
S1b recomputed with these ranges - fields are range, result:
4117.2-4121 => 10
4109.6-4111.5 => 8.73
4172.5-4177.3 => 8.83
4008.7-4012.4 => 8.97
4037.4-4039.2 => 10.3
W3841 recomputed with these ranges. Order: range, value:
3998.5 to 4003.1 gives 8.91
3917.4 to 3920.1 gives 7.97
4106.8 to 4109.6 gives 7.56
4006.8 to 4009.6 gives 9.45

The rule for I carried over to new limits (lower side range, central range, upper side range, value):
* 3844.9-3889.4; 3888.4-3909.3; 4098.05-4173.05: 1.06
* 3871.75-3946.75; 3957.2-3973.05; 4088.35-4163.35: 4.66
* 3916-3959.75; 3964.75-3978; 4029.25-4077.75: 5.80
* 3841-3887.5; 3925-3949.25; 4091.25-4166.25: 4.06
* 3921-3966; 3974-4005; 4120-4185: -4.57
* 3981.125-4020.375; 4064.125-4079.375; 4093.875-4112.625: -2.39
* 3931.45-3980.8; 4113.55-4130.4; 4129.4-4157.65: -1.73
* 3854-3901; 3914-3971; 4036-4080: 7.31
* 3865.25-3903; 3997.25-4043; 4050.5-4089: -4.97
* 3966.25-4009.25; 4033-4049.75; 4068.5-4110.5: -1.81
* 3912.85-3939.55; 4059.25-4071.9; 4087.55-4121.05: -1.07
